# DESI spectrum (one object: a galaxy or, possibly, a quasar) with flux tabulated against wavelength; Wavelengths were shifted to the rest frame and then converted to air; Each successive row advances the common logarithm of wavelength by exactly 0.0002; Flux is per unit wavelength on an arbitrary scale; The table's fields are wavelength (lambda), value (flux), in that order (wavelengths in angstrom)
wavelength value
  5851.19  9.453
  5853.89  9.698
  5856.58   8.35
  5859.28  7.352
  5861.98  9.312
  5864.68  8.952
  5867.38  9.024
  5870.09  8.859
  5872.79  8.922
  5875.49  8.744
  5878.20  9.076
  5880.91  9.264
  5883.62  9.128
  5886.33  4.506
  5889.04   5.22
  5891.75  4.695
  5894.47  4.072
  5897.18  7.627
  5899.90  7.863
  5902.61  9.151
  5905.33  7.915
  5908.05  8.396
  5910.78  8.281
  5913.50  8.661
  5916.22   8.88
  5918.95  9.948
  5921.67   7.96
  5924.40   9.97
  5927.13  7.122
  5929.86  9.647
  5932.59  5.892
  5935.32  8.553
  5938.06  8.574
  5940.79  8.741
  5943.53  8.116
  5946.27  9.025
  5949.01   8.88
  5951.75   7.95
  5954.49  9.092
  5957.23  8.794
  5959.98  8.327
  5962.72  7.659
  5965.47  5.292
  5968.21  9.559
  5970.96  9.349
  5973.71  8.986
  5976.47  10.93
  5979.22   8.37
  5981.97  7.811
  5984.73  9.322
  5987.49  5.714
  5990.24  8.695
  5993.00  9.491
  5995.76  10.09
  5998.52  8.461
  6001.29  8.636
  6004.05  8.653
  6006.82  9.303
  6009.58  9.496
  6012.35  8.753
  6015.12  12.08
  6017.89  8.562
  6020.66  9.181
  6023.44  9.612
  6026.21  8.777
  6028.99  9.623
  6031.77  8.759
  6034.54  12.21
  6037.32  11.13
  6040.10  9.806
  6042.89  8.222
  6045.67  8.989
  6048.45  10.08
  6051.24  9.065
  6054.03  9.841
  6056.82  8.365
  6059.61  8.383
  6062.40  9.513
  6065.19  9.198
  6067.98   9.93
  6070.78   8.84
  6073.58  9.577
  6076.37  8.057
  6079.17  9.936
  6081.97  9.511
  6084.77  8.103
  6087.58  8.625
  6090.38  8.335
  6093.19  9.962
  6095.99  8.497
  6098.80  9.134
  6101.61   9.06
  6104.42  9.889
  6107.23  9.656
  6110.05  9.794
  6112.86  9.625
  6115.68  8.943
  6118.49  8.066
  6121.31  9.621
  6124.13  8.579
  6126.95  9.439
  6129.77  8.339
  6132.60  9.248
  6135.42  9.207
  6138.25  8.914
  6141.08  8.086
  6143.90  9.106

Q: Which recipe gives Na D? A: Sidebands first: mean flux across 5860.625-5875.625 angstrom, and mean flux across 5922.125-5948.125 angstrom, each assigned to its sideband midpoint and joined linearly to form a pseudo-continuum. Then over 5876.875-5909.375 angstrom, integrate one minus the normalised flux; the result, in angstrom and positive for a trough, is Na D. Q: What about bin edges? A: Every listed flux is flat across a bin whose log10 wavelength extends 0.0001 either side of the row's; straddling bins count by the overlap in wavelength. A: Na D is 5.7 angstrom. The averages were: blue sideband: 8.99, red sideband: 8.4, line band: 7.24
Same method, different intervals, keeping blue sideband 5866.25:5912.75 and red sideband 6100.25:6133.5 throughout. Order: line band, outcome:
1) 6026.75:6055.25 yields -3.5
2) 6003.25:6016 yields -1.7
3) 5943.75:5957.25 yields -1.0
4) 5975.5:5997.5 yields -1.1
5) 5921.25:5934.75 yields -0.4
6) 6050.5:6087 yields -0.9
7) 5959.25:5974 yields 0.1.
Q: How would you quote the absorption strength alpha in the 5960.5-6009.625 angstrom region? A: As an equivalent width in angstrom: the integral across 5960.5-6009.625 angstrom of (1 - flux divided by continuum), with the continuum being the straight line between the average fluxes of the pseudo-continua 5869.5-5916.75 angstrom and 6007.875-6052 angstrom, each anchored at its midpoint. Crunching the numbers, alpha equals 2.1 angstrom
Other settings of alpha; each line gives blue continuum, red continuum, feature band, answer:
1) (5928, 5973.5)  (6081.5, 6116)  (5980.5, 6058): -4.6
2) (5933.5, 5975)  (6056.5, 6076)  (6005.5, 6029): -1.8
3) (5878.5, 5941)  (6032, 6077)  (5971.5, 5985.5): -0.8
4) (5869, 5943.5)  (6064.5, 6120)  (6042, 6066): -0.5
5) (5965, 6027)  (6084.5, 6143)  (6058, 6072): -0.3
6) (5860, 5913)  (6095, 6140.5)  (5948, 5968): 0.4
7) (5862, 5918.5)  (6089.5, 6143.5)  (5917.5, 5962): -1.9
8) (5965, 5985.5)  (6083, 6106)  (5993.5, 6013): -0.5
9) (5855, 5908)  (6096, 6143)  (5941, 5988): -1.3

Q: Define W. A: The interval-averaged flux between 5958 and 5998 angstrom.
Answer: 8.55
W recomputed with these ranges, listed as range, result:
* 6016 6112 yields 9.32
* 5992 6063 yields 9.42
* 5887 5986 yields 8.16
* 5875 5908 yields 7.28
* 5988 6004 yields 8.86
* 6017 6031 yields 9.15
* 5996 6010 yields 8.97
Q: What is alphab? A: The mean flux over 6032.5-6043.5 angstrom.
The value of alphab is 10.4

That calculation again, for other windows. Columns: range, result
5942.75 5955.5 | 8.62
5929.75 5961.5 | 8.42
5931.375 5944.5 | 7.99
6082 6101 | 8.84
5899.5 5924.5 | 8.67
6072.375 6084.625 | 9.15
